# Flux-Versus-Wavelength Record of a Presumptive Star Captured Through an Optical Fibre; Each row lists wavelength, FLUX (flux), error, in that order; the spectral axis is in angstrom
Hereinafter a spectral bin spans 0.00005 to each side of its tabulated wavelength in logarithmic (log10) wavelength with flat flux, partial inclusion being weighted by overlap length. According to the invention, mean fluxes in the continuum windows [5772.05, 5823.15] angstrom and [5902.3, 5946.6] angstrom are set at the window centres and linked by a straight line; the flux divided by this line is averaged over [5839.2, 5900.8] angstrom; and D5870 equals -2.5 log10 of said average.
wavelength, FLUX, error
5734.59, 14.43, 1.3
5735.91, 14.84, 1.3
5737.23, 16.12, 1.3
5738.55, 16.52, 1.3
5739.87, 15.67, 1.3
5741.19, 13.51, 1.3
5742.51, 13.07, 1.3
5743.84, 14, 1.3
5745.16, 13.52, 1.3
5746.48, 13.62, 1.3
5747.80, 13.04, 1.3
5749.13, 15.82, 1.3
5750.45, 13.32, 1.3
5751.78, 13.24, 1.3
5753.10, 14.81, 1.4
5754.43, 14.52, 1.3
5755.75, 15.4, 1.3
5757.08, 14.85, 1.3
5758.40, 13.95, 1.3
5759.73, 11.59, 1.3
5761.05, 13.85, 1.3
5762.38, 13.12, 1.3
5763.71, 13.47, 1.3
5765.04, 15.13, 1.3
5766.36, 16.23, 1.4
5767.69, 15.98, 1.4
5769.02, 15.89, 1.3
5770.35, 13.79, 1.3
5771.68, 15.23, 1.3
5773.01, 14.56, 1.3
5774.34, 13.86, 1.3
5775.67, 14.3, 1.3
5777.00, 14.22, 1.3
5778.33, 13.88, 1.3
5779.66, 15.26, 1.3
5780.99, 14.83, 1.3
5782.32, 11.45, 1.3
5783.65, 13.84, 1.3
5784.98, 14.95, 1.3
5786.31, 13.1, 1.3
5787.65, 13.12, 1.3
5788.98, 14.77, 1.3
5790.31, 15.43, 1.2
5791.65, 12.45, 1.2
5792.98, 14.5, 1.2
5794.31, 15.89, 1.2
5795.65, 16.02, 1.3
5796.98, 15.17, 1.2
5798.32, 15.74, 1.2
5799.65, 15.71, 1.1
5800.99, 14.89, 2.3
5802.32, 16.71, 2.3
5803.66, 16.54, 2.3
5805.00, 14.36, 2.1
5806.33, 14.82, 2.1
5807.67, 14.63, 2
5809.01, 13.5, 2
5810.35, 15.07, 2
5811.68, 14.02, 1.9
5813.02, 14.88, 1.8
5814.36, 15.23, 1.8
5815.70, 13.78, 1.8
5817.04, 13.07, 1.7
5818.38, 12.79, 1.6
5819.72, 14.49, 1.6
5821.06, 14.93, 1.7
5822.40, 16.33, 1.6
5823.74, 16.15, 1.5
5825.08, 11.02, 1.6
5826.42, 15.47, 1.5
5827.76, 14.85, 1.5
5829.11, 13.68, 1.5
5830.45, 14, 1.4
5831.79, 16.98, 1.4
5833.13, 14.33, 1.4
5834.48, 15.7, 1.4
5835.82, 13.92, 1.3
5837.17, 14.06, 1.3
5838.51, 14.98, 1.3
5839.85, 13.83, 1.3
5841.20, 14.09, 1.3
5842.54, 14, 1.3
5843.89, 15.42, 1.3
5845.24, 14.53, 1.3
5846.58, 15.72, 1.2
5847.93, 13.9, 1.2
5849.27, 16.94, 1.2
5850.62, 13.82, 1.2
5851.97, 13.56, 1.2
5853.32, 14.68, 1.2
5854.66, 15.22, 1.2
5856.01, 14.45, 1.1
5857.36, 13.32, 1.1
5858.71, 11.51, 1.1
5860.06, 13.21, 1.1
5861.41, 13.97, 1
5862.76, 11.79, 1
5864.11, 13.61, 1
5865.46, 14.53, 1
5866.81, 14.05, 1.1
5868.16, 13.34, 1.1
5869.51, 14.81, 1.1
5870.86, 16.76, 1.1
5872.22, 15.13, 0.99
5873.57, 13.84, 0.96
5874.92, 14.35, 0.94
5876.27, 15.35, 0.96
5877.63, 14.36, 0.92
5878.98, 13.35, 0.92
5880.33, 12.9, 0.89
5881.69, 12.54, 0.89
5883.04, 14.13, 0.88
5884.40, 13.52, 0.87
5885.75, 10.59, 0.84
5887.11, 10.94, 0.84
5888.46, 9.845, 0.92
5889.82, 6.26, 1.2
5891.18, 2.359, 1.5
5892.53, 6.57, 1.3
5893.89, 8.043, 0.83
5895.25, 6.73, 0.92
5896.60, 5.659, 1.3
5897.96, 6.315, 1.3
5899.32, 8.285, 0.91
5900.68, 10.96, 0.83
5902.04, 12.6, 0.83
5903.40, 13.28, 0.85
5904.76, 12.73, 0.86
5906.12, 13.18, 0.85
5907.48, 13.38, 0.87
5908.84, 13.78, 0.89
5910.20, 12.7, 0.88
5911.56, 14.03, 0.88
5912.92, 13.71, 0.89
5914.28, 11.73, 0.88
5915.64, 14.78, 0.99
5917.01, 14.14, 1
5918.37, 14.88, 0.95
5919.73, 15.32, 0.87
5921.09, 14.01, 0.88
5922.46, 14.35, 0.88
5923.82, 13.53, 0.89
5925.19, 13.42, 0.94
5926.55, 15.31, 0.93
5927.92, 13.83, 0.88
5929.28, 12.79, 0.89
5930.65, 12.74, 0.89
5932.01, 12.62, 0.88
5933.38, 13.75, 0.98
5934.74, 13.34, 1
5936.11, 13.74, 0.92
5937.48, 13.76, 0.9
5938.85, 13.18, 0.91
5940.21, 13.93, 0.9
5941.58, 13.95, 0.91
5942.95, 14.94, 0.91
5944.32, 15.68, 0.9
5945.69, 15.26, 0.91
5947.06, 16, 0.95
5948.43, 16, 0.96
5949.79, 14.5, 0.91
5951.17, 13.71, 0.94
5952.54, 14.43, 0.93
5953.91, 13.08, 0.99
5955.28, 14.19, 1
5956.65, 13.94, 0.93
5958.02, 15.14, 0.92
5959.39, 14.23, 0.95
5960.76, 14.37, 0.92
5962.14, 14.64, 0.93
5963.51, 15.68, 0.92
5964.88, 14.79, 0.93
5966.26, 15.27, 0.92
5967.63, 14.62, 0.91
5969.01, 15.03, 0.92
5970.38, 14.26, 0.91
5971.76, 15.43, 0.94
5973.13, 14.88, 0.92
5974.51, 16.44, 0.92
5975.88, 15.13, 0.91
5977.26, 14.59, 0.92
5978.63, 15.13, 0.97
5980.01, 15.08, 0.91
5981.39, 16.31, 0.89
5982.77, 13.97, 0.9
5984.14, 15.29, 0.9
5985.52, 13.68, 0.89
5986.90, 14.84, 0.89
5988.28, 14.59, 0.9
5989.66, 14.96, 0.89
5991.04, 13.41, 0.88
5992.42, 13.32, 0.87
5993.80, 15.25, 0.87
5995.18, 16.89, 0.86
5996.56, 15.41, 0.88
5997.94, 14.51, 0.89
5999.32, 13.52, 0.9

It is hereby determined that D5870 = 0.14 mag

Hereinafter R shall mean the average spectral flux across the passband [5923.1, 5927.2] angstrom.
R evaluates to 14.1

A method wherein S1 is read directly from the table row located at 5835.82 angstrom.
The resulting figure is 13.92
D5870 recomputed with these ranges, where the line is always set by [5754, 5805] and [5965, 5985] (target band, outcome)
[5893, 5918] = 0.29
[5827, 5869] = 0.04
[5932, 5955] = 0.05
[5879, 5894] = 0.43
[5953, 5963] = 0.06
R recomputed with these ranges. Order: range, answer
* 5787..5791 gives 14.4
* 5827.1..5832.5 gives 14.9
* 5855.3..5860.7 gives 13.1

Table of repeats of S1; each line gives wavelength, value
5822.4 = 16.33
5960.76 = 14.37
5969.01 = 15.03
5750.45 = 13.32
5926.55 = 15.31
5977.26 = 14.59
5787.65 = 13.12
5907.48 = 13.38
